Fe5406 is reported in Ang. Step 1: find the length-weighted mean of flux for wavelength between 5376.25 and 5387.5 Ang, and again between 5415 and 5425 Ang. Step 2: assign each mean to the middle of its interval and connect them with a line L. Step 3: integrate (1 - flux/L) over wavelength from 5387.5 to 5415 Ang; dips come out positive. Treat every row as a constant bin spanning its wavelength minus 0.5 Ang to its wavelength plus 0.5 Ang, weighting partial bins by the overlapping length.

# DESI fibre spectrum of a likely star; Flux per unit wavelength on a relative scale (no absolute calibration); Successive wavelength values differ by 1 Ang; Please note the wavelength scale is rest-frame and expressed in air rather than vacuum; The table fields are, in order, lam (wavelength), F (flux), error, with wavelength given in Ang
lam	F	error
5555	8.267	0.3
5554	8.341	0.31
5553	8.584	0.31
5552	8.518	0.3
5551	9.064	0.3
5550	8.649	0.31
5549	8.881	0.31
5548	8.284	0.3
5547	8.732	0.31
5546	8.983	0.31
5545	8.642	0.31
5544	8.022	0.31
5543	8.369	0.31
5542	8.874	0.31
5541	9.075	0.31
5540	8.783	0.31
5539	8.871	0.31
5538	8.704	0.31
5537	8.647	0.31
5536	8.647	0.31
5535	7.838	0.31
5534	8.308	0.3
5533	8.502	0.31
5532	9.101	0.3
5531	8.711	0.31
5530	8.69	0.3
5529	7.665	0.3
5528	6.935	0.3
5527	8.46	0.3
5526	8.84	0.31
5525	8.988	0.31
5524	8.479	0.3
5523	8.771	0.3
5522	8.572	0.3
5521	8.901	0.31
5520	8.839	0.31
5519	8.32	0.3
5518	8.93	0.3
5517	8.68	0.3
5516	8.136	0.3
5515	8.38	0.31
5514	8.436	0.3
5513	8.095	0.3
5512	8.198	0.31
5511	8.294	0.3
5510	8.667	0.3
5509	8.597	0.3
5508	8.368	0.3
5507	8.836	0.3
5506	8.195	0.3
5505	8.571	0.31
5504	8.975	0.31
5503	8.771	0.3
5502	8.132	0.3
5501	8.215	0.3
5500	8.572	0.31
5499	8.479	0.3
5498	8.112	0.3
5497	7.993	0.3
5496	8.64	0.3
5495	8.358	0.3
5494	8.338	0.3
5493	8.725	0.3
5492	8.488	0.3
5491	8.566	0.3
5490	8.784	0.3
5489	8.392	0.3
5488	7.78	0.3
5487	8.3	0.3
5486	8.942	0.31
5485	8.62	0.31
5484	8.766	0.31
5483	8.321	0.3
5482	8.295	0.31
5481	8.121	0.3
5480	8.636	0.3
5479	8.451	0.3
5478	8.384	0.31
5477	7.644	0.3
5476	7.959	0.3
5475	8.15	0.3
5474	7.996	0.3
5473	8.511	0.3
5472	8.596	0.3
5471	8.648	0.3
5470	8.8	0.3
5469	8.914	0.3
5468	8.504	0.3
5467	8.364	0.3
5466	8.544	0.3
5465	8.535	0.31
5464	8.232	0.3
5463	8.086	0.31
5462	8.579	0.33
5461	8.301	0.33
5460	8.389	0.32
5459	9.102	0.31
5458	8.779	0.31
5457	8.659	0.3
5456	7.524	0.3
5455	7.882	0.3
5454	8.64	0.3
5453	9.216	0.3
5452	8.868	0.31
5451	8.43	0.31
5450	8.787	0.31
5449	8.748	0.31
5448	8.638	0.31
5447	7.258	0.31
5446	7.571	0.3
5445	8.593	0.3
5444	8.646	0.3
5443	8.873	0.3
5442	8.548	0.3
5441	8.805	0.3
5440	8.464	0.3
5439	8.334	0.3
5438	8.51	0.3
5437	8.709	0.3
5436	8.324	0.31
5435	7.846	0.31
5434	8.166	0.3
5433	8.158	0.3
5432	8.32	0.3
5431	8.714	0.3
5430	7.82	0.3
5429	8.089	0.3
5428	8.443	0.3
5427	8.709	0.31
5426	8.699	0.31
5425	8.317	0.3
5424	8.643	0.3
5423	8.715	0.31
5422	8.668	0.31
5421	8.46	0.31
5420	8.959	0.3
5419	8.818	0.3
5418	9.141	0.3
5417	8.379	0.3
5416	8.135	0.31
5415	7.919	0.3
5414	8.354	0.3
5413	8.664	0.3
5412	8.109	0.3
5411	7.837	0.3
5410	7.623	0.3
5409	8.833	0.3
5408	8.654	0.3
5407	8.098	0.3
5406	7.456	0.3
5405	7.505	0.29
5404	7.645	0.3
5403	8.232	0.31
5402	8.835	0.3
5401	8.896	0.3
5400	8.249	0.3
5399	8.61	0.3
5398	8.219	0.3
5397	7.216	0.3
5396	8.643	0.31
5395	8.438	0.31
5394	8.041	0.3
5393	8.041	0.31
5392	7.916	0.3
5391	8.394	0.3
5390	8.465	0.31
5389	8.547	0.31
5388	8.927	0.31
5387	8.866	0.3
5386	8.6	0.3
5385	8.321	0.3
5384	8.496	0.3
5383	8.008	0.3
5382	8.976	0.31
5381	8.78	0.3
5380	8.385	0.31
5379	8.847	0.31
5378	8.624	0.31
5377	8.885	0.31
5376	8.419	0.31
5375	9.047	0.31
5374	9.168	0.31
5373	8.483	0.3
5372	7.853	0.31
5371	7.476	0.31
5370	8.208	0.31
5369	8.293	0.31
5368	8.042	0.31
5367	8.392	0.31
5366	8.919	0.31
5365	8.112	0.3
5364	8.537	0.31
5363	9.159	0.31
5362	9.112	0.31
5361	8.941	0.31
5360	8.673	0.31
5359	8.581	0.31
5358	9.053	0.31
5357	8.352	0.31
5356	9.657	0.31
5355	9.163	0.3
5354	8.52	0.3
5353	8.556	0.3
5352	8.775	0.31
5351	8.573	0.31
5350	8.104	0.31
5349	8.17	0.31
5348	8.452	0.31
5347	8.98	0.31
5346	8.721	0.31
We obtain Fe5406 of 1.20 Ang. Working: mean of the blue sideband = 8.61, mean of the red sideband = 8.6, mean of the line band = 8.23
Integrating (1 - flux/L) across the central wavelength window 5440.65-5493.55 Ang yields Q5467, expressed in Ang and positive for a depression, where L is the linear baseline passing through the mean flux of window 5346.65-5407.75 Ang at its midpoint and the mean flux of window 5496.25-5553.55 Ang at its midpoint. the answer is 0.3 Ang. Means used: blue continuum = 8.47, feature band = 8.45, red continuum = 8.52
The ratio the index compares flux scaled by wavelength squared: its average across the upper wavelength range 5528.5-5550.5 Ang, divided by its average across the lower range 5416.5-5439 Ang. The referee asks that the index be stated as 1.06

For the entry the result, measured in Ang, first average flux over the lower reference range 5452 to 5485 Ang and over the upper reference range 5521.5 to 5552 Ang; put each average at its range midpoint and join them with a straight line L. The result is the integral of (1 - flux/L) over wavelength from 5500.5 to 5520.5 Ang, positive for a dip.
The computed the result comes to 0.1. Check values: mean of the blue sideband 8.43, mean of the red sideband 8.57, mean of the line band 8.48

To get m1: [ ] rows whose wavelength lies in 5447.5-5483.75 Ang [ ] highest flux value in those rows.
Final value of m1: 9.216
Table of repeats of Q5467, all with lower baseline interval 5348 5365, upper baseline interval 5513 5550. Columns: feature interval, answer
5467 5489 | 0.5 Ang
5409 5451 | 1.2 Ang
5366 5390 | 0.5 Ang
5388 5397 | 0.4 Ang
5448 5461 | 0.1 Ang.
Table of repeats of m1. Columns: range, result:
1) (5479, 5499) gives 8.942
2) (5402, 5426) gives 9.141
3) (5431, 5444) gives 8.873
